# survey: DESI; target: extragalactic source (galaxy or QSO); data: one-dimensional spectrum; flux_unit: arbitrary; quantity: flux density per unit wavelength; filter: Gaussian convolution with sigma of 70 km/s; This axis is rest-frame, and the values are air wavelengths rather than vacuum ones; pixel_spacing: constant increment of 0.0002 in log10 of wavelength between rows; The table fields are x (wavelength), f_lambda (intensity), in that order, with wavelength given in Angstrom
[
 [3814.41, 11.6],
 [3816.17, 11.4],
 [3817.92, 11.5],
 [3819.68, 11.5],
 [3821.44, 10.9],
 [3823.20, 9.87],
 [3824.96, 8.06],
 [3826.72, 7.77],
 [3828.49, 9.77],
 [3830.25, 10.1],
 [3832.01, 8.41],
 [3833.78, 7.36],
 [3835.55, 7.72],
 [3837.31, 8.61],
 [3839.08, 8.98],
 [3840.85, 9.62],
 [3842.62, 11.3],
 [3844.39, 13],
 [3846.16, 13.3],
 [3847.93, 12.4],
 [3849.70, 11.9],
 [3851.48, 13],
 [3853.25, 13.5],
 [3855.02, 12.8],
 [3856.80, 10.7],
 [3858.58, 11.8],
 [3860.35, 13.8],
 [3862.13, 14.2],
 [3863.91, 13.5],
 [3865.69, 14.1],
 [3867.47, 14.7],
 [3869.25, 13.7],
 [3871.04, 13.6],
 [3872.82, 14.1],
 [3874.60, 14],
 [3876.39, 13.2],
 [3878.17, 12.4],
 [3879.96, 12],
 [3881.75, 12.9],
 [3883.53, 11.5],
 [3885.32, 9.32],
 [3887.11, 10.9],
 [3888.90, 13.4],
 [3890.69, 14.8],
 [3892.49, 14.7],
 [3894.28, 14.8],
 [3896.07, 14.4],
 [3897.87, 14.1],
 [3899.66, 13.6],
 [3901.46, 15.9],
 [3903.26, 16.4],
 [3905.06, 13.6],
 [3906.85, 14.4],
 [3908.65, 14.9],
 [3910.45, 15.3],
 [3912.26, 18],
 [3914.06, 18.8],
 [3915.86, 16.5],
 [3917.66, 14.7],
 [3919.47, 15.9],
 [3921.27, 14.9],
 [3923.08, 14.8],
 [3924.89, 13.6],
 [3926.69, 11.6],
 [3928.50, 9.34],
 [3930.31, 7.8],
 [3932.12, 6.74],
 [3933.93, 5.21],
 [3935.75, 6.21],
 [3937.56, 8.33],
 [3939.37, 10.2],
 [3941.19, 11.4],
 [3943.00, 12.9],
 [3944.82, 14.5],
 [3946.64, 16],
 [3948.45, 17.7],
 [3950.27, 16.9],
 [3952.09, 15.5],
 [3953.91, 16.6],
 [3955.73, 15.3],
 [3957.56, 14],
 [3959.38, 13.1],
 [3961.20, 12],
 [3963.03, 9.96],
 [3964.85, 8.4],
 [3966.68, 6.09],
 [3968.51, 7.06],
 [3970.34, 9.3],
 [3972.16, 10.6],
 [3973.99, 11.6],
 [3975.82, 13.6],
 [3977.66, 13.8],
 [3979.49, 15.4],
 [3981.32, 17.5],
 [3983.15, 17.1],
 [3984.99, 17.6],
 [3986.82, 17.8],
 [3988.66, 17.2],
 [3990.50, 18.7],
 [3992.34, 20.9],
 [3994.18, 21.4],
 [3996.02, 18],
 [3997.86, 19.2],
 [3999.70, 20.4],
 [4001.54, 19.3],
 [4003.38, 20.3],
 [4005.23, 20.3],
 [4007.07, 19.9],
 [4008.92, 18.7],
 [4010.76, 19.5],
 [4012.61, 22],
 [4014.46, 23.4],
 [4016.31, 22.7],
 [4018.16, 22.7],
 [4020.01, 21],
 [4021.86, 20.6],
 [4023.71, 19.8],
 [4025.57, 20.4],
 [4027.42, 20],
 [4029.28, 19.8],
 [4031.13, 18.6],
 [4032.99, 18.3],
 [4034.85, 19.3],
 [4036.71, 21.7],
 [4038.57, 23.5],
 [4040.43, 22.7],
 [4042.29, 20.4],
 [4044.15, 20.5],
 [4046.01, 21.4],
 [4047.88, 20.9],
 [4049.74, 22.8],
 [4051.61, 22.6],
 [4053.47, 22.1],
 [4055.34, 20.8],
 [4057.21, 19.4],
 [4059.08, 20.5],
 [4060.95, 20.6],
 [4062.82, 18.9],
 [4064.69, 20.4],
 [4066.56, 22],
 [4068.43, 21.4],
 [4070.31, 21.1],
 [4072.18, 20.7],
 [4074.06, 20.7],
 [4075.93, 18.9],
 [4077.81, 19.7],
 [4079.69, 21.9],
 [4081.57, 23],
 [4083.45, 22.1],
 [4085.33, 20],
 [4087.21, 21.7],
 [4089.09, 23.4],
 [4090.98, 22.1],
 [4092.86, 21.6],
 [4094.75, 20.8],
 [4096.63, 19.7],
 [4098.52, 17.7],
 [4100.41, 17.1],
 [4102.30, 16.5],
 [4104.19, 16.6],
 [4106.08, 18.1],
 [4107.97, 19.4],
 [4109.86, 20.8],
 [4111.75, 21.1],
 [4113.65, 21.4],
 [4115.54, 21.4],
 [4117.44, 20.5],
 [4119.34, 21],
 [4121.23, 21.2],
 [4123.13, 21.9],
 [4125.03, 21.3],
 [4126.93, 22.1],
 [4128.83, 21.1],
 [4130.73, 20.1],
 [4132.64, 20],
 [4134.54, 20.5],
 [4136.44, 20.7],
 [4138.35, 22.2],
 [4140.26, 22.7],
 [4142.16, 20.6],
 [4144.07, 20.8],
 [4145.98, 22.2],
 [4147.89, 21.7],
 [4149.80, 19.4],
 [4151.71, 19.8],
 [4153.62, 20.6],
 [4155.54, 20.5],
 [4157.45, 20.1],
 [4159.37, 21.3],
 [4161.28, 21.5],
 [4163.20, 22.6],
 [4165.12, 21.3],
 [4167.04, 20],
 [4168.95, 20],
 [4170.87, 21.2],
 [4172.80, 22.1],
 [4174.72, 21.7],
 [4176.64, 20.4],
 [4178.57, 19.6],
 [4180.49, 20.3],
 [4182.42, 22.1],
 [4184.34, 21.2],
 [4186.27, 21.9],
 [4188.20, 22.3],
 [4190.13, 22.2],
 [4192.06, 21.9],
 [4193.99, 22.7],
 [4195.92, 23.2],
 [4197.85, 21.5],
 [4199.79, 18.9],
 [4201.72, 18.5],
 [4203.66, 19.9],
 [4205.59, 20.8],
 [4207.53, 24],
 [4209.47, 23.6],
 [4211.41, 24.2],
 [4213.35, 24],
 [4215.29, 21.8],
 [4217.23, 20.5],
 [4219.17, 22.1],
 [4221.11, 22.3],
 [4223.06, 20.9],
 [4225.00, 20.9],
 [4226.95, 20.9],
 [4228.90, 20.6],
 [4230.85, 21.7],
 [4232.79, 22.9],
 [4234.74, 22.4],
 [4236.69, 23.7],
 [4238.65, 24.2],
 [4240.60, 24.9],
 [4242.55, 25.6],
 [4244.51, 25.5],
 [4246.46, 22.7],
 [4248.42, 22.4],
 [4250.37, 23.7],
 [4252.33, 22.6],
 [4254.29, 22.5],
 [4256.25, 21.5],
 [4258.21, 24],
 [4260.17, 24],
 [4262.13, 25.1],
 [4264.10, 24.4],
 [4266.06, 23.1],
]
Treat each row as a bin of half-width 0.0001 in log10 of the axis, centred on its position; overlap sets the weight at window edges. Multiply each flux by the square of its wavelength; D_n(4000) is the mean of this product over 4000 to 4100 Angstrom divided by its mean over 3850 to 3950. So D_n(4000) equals 1.70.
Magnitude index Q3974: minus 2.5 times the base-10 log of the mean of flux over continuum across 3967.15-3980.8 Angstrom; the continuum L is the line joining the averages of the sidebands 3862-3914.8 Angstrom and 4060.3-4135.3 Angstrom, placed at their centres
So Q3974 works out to 0.39 mag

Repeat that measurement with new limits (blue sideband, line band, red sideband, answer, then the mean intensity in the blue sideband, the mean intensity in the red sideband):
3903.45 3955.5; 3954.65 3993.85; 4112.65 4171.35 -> 0.09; 13.4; 21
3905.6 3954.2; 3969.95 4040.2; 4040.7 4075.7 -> -0.06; 13.2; 21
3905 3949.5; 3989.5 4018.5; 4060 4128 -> -0.24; 12.9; 20.5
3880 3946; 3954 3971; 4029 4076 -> 0.40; 12.9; 20.8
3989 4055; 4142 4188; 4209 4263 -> 0.06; 20.7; 22.9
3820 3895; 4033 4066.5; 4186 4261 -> -0.21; 11.8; 22.4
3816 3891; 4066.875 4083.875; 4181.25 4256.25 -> -0.16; 11.6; 22.3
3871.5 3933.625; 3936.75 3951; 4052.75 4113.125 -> 0.12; 13.5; 20.3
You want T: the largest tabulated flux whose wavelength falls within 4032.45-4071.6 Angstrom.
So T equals 23.5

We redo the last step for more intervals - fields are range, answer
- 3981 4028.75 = 23.4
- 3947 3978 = 17.7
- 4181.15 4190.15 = 22.3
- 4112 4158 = 22.7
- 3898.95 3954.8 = 18.8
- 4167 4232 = 24.2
